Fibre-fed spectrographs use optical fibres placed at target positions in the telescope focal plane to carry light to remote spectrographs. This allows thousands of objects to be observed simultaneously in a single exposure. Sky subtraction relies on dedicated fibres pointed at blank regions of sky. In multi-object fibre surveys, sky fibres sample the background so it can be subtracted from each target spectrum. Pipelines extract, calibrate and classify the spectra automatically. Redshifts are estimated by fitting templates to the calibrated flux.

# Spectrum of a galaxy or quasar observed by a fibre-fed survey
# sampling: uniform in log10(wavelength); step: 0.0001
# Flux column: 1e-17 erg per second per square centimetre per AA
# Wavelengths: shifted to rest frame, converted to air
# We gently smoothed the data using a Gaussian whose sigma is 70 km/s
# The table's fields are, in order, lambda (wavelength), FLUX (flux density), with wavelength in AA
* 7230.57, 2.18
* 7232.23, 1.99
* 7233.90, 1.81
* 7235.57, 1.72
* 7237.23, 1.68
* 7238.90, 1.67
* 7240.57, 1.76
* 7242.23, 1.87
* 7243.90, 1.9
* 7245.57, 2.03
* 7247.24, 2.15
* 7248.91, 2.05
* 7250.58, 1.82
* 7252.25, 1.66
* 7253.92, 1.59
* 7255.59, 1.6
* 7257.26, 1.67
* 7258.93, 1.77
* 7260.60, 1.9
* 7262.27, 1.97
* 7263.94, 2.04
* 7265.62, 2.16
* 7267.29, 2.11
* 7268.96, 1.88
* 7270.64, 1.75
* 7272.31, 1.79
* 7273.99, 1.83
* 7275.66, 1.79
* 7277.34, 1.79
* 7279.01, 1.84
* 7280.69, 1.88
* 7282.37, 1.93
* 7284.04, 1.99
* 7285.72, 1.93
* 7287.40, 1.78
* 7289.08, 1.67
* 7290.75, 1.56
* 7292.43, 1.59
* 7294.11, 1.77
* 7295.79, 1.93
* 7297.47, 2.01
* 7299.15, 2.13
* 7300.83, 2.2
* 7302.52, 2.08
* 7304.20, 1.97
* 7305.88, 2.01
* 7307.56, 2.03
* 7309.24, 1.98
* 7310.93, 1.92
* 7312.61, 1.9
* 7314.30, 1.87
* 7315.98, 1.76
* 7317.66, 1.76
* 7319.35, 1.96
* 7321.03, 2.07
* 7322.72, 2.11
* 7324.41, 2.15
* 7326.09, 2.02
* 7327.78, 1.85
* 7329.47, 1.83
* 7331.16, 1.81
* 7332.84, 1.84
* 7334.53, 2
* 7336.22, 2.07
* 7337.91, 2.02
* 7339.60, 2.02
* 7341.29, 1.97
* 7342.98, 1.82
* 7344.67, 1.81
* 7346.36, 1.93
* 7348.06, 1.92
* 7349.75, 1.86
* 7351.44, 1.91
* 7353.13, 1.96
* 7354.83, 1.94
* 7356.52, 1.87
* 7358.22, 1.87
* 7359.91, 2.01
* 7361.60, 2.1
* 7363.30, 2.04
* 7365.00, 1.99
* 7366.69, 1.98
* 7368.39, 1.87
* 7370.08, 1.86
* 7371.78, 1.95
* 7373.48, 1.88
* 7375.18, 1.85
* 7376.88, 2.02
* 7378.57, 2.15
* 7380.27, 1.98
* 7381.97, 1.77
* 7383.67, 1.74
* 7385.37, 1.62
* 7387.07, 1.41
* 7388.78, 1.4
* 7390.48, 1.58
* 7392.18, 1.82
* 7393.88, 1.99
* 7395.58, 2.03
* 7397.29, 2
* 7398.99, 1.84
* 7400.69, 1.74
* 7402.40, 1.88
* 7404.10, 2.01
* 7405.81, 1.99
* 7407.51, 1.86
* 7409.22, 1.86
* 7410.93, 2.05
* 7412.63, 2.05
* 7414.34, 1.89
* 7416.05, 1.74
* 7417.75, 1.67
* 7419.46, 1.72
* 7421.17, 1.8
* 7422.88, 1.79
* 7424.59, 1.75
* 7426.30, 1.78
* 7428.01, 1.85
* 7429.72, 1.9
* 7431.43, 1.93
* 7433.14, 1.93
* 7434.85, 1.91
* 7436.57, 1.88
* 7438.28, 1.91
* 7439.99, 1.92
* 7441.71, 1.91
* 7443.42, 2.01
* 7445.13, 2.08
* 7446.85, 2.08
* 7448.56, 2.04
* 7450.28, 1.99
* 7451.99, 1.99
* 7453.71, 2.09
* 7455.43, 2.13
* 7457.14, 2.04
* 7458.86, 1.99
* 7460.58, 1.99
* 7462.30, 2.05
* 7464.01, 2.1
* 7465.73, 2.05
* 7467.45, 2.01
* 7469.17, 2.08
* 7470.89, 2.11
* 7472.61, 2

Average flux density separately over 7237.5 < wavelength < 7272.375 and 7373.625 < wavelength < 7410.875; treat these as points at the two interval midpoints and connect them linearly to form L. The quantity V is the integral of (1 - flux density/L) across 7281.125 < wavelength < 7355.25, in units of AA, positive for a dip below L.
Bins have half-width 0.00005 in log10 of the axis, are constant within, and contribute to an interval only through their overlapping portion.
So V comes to -2.8 AA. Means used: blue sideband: 1.86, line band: 1.92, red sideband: 1.84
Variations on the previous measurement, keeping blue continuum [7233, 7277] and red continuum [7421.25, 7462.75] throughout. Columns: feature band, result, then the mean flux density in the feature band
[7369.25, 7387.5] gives 0.6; 1.85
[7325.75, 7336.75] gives -0.1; 1.91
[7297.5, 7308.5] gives -1.1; 2.07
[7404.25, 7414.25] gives -0.1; 1.96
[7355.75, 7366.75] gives -0.4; 1.98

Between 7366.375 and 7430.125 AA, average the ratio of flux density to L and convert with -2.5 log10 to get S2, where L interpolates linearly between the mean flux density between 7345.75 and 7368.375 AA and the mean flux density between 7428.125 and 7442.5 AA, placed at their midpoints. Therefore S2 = 0.049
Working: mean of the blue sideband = 1.95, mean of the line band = 1.84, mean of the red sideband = 1.91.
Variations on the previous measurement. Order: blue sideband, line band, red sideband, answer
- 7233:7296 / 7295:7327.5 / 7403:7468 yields -0.07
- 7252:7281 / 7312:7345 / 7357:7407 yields -0.04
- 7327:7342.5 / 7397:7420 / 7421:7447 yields 0.02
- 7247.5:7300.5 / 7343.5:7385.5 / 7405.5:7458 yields -0.02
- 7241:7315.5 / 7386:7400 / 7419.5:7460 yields 0.10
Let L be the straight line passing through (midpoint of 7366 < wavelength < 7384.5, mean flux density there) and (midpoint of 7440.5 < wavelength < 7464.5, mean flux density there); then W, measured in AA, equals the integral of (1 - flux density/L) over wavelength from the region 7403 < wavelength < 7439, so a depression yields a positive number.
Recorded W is 2.1 AA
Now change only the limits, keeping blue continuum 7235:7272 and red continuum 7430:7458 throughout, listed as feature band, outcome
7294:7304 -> -0.8 AA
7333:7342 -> -0.4 AA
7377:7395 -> 1.7 AA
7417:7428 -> 1.2 AA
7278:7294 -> 0.7 AA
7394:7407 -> 0.2 AA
